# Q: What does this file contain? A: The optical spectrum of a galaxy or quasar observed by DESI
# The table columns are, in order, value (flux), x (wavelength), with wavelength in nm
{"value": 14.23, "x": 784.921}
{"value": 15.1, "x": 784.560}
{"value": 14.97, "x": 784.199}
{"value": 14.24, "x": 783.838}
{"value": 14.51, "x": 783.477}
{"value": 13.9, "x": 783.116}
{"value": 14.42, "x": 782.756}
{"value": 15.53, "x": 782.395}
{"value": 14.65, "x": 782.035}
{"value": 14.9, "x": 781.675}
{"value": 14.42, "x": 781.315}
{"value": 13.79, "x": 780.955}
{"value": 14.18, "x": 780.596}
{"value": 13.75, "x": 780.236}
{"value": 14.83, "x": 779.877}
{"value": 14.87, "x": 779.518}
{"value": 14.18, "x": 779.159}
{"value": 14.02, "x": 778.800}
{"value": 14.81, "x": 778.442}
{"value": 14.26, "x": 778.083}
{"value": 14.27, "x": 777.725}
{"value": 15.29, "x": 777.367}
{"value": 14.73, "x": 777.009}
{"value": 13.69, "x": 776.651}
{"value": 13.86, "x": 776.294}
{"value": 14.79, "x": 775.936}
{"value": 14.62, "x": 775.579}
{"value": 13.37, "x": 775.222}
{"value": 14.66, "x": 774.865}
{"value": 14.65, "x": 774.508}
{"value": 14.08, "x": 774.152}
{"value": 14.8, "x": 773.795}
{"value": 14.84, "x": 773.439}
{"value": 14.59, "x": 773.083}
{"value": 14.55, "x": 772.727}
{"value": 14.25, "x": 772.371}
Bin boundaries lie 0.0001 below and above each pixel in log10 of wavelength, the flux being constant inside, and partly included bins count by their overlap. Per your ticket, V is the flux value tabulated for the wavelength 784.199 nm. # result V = 14.97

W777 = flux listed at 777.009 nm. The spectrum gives 14.73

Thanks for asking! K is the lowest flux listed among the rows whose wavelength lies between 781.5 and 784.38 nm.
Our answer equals 13.9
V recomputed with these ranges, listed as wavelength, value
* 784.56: 15.1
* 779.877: 14.83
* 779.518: 14.87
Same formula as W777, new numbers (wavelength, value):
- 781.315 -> 14.42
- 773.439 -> 14.84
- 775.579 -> 14.62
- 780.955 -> 13.79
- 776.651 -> 13.69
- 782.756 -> 14.42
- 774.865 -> 14.66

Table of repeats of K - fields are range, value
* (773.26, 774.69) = 14.08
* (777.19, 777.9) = 14.27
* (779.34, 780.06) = 14.83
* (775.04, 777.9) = 13.37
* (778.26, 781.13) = 13.75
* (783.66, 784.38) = 14.24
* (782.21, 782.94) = 14.42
